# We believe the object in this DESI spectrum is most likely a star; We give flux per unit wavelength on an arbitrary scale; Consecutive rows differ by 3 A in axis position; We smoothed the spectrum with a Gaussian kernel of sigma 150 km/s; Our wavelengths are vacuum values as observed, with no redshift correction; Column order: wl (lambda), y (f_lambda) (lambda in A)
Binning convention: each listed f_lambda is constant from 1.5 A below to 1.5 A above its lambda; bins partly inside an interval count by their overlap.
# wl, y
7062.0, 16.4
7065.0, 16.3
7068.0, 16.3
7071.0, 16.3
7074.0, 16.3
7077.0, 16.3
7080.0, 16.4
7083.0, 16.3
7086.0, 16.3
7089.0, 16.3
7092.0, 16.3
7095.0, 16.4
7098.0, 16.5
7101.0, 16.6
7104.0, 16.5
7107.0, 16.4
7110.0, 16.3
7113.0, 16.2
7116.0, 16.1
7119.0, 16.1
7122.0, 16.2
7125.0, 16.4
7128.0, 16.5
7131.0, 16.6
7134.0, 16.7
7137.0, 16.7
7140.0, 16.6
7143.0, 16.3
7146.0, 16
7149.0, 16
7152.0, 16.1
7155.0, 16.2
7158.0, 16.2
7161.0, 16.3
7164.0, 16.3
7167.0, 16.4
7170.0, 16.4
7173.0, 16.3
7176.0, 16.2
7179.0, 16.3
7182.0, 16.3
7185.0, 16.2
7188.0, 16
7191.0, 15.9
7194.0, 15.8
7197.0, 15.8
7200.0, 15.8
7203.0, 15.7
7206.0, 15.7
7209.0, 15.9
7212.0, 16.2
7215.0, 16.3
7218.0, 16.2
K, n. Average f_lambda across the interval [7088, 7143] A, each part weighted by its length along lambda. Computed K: 16.4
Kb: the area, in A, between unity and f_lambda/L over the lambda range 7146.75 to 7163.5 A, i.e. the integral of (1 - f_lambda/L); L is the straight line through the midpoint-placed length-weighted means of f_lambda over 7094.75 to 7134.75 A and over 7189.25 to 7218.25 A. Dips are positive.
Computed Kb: 0.01 A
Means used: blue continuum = 16.4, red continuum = 15.9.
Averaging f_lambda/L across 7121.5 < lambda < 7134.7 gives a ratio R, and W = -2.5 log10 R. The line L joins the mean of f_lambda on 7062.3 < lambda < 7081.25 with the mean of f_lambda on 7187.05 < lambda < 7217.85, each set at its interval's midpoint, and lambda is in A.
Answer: -0.023 mag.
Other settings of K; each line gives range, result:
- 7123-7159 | 16.4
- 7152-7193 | 16.2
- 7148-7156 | 16.1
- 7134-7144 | 16.6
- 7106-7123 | 16.2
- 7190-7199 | 15.8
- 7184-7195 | 16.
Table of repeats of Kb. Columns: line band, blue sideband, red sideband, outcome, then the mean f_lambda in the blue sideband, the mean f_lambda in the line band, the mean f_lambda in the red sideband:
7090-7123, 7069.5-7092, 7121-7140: 0.2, 16.3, 16.3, 16.5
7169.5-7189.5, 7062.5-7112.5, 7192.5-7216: -0.3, 16.4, 16.2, 15.9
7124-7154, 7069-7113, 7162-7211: -0.3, 16.4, 16.4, 16.1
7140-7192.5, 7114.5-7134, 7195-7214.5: -0.4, 16.3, 16.2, 15.9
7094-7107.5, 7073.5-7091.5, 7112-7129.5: -0.2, 16.3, 16.5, 16.3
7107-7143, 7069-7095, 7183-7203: -0.5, 16.3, 16.4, 15.9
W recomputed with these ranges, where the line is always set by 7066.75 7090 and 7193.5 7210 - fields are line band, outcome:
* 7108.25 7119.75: 0.00 mag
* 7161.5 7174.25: -0.03 mag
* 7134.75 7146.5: -0.03 mag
